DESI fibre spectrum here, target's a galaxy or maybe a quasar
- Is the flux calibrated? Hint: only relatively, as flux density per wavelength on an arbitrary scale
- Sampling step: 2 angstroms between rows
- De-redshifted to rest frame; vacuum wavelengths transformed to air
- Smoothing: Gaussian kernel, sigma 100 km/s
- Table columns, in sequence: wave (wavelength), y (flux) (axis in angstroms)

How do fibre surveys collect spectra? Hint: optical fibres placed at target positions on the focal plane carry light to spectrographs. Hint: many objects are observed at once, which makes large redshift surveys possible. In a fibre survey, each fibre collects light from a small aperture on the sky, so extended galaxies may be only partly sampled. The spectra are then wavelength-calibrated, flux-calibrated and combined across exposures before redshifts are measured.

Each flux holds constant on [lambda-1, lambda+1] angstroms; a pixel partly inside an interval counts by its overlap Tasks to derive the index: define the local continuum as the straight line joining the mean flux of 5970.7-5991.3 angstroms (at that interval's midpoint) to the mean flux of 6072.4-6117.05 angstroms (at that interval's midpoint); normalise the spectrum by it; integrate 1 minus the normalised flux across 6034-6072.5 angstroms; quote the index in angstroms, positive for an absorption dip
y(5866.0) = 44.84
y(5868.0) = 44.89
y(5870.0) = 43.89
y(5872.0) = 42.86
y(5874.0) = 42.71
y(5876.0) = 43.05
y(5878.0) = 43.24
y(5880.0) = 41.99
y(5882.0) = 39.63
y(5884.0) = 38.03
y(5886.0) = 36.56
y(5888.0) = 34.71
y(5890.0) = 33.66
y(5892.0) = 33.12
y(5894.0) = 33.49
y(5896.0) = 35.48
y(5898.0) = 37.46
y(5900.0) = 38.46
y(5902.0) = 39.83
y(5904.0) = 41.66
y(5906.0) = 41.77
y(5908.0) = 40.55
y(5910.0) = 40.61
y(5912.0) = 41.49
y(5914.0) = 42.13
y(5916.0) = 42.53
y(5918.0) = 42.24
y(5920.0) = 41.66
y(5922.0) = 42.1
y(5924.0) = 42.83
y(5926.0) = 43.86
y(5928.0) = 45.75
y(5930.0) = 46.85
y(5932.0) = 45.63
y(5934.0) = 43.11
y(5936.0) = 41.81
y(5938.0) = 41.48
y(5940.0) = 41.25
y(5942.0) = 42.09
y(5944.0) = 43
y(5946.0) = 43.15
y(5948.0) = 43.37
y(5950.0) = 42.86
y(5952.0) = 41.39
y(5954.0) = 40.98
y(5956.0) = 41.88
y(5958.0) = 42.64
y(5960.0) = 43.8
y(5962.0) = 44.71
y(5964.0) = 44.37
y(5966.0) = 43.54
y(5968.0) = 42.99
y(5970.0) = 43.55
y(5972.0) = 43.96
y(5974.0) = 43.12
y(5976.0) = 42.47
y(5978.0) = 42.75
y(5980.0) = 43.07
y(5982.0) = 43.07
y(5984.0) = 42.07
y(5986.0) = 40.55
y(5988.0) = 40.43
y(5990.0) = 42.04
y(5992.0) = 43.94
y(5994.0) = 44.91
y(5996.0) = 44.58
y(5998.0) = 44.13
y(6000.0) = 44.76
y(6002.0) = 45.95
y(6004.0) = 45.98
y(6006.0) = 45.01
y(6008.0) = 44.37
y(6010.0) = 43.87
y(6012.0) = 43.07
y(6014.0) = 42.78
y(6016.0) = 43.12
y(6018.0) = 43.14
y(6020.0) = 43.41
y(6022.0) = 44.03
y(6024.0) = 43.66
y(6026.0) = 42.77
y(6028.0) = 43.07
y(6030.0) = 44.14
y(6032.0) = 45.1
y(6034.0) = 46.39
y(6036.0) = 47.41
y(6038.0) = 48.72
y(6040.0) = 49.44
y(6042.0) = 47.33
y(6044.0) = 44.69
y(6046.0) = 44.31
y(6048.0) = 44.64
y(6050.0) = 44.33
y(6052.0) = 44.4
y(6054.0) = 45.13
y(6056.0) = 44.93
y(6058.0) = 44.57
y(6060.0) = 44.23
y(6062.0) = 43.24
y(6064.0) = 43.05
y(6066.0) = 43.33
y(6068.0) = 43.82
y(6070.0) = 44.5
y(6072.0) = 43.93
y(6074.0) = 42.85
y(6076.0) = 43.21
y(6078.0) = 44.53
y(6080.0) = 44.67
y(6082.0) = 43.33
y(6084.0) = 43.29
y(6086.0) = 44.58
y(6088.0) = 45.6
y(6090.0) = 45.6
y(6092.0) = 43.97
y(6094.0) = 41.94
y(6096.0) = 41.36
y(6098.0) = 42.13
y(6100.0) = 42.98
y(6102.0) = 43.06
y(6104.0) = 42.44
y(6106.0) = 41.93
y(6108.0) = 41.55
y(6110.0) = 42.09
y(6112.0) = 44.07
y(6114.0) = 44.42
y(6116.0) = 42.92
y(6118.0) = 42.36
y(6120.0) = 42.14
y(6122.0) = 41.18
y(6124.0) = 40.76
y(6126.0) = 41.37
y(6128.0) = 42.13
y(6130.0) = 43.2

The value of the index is -1.9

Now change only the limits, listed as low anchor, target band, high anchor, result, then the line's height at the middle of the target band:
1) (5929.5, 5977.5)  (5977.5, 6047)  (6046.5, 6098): -1.21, 43.5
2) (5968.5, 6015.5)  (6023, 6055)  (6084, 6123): -1.53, 43.3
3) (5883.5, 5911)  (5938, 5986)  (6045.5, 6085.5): -3.33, 40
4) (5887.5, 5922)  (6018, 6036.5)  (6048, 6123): -0.99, 42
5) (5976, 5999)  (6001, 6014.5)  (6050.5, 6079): -0.42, 43.1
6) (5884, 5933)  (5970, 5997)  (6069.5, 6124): -1.00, 41.3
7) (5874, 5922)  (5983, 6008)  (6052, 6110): -1.26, 41.6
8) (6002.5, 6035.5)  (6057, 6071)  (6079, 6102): -0.02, 43.8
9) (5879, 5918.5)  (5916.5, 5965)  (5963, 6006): -2.35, 41.1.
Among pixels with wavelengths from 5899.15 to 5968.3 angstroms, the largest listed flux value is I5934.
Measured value 46.85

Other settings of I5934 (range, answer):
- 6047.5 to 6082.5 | 45.13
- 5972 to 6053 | 49.44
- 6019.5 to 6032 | 45.1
